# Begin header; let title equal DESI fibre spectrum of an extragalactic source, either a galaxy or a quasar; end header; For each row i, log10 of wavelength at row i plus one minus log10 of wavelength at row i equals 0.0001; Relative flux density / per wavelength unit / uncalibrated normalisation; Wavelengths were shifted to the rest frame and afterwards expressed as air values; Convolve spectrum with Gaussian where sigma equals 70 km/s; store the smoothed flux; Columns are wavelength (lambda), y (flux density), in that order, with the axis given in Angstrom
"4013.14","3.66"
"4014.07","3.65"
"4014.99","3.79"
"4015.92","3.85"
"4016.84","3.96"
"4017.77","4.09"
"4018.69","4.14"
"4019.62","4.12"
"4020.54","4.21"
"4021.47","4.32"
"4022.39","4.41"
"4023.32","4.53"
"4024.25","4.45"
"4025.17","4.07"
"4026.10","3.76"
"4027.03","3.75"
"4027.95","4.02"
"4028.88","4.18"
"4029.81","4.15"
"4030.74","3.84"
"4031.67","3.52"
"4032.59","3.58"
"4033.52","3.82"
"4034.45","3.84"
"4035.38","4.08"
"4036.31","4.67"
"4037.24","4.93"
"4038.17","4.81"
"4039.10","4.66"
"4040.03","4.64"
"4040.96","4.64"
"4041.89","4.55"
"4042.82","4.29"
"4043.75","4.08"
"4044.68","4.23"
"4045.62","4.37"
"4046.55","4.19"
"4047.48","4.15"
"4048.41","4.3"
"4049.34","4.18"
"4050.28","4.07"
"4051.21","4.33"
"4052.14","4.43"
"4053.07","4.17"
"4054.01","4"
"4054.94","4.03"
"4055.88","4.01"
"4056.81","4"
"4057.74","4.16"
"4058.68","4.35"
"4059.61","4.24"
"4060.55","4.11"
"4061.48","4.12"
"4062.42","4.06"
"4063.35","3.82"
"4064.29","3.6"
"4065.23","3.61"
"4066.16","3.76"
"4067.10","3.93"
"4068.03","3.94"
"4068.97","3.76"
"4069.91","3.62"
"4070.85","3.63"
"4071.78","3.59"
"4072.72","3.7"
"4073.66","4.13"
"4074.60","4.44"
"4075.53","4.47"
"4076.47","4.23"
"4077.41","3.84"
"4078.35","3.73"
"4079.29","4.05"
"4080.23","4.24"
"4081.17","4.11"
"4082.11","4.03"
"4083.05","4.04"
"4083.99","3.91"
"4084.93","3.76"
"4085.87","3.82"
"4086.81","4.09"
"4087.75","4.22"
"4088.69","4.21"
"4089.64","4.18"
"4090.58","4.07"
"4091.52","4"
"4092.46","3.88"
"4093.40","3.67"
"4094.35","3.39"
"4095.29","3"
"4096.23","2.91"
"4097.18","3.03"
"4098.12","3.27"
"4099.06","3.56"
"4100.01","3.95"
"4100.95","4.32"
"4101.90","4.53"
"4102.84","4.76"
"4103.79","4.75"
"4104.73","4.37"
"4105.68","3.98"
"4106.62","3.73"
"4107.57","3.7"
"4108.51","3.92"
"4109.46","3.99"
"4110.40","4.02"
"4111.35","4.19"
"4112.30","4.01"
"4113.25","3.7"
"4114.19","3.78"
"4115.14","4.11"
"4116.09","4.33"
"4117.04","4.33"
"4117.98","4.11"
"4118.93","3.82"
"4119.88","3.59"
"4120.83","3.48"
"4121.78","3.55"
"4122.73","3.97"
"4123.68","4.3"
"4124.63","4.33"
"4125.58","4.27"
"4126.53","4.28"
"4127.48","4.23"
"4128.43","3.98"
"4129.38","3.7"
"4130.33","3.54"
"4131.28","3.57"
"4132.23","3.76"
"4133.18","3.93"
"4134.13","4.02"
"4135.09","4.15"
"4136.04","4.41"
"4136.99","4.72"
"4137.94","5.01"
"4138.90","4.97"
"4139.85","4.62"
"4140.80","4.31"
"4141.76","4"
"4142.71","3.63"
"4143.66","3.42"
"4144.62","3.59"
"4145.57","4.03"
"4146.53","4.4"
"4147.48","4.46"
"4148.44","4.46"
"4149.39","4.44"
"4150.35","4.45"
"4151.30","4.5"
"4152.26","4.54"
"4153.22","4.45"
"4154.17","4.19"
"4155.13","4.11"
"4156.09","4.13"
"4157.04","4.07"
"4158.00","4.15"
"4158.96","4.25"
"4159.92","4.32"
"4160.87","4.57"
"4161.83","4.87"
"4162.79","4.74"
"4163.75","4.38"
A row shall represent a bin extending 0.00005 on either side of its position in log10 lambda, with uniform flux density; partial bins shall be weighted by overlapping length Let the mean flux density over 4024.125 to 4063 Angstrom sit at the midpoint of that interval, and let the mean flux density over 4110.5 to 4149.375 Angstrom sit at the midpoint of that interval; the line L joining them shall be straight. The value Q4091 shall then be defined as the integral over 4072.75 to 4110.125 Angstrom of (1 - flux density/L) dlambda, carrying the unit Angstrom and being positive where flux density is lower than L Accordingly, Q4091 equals 1.6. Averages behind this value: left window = 4.18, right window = 4.08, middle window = 3.95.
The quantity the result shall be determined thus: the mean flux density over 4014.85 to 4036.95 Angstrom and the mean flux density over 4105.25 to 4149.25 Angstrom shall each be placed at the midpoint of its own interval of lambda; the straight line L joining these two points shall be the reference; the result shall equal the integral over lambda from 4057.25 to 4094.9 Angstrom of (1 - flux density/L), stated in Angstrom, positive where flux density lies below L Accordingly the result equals 0.9 Angstrom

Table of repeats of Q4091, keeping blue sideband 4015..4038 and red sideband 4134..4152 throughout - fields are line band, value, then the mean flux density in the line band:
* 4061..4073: 1.1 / 3.78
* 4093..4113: 1.8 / 3.86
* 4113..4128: 0.9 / 4.02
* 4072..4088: 0.6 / 4.04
